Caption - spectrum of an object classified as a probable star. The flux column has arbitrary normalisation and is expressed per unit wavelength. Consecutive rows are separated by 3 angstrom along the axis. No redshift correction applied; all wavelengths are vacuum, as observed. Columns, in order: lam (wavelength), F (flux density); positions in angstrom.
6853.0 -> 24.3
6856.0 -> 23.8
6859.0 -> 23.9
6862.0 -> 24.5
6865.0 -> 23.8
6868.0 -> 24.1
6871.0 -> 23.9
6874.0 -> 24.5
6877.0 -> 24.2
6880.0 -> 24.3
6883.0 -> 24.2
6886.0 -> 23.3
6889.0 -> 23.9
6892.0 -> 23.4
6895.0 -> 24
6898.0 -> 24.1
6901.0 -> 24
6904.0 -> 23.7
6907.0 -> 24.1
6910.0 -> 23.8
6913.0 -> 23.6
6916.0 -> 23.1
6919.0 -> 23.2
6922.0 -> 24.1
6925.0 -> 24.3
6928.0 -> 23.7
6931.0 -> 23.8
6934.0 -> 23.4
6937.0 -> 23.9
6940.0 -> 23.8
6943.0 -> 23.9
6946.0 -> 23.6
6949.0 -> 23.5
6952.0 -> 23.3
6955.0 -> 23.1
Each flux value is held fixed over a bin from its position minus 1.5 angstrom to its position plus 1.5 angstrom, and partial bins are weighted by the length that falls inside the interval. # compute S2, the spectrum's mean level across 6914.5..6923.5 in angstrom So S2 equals 23.5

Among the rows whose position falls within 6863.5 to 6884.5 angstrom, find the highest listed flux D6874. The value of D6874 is 24.5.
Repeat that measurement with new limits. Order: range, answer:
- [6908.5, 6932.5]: 24.3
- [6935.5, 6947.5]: 23.9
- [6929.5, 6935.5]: 23.8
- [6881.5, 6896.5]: 24.2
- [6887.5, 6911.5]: 24.1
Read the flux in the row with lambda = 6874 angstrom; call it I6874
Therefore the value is 24.5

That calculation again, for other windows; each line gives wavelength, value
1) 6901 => 24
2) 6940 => 23.8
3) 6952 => 23.3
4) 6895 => 24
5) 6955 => 23.1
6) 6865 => 23.8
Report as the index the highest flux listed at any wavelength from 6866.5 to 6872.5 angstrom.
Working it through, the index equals 24.1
